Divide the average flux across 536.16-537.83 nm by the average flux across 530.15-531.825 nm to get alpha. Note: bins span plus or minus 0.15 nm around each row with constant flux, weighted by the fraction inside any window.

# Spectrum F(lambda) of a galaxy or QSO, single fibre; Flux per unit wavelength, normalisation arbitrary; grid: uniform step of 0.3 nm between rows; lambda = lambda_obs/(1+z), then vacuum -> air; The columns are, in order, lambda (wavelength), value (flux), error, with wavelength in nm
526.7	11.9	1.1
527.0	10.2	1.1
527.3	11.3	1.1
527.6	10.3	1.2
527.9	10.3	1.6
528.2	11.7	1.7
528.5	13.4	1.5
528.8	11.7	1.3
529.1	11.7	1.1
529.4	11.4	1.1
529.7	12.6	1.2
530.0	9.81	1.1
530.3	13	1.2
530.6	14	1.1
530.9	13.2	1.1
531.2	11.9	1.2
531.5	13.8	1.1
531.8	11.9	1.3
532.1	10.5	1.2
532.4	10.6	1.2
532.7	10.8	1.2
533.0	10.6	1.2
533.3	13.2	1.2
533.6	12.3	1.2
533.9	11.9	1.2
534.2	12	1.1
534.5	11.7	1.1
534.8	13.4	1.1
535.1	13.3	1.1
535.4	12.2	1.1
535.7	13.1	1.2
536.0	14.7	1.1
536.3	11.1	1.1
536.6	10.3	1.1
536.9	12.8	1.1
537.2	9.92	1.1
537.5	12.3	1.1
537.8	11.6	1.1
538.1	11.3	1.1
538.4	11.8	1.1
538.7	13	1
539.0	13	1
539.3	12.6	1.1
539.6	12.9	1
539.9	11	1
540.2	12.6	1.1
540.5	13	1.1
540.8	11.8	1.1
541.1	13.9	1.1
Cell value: 0.9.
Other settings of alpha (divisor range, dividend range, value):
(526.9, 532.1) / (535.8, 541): 1.02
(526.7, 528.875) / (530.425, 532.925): 1.07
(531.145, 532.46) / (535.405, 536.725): 1.04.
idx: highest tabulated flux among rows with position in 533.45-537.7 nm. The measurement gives 14.7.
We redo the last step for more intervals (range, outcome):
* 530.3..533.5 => 14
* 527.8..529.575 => 13.4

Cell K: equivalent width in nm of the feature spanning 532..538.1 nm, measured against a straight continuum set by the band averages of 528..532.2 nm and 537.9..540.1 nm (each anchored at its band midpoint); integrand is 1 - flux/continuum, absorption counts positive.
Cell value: 0.15 nm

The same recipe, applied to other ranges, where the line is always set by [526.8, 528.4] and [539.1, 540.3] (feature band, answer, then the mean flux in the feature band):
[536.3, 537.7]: 0.08 nm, 11.3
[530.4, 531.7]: -0.22 nm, 13.2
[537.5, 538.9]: 0.01 nm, 12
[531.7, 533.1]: 0.07 nm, 10.9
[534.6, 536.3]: -0.19 nm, 13.1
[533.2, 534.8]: -0.09 nm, 12.3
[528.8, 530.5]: -0.10 nm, 11.8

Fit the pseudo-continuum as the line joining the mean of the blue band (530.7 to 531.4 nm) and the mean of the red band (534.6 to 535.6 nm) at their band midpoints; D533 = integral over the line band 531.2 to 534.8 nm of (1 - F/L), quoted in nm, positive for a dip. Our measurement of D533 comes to 0.279 nm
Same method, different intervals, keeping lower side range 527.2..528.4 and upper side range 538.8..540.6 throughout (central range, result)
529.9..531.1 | -0.13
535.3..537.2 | -0.02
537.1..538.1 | 0.07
